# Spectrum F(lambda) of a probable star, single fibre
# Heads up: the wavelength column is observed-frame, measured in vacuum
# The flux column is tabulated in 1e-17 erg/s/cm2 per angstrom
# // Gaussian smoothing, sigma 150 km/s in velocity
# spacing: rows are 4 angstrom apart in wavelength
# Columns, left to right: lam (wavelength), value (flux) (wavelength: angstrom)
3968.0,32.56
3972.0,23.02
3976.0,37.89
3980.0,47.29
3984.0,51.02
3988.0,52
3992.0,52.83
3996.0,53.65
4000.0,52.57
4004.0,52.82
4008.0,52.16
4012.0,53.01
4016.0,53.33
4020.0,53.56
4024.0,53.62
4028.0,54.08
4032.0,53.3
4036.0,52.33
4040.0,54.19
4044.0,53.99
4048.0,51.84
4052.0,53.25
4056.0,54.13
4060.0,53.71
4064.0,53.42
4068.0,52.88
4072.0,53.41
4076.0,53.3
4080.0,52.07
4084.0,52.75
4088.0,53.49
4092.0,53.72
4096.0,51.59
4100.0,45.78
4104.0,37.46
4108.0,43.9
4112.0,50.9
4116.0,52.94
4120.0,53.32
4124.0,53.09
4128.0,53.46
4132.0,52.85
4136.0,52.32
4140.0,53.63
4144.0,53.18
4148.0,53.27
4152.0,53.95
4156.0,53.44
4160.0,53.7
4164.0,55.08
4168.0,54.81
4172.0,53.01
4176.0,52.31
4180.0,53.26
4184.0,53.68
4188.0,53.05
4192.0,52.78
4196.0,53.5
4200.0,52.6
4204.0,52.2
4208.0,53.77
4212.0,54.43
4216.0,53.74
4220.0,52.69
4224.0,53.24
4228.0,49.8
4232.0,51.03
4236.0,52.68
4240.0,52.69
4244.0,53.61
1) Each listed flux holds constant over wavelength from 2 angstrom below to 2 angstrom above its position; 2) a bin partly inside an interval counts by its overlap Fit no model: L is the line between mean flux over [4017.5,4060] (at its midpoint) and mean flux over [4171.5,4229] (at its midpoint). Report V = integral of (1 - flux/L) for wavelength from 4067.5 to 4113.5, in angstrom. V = 2.8 angstrom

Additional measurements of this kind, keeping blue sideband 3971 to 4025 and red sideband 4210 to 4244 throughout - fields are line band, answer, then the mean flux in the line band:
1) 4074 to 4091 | -0.8 angstrom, 53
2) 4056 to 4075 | -1.1 angstrom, 53.4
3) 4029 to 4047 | -1.2 angstrom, 53.4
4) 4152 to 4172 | -0.9 angstrom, 54.1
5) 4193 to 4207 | -0.2 angstrom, 52.8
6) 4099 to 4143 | 0.9 angstrom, 50.1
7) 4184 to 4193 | -0.2 angstrom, 53.1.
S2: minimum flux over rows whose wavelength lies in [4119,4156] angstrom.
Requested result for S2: 52.32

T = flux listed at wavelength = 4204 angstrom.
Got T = 52.2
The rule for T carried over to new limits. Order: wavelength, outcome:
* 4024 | 53.62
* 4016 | 53.33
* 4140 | 53.63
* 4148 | 53.27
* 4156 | 53.44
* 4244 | 53.61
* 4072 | 53.41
